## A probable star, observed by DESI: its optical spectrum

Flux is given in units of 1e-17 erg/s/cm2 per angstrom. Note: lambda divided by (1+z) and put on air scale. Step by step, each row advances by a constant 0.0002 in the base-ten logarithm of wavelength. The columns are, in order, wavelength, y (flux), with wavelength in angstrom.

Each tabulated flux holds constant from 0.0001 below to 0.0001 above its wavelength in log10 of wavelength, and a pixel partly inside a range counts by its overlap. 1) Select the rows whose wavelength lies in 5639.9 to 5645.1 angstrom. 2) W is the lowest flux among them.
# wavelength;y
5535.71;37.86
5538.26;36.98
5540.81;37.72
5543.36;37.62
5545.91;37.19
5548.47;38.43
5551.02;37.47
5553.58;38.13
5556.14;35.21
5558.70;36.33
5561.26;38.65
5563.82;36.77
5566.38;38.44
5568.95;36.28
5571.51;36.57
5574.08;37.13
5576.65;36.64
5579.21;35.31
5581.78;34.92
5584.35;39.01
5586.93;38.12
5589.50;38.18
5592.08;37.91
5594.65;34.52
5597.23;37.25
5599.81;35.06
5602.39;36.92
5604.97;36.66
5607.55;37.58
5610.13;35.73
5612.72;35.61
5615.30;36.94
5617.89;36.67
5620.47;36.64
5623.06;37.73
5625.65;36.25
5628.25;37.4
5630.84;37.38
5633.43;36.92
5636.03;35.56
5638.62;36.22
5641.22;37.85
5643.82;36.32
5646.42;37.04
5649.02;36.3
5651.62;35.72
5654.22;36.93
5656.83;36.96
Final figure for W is 36.32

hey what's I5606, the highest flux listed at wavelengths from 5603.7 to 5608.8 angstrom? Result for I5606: 37.58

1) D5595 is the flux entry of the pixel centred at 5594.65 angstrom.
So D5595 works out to 34.52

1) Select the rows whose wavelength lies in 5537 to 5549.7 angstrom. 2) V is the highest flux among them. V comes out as 38.43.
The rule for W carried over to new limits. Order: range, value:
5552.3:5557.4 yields 35.21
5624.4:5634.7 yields 36.25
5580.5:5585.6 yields 34.92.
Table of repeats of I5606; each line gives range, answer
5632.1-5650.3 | 37.85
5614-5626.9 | 37.73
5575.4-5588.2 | 39.01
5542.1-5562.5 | 38.65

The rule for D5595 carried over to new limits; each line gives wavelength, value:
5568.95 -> 36.28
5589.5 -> 38.18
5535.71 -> 37.86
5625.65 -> 36.25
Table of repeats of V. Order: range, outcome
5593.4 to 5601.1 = 37.25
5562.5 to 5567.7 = 38.44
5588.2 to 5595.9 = 38.18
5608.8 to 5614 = 35.73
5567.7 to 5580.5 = 37.13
